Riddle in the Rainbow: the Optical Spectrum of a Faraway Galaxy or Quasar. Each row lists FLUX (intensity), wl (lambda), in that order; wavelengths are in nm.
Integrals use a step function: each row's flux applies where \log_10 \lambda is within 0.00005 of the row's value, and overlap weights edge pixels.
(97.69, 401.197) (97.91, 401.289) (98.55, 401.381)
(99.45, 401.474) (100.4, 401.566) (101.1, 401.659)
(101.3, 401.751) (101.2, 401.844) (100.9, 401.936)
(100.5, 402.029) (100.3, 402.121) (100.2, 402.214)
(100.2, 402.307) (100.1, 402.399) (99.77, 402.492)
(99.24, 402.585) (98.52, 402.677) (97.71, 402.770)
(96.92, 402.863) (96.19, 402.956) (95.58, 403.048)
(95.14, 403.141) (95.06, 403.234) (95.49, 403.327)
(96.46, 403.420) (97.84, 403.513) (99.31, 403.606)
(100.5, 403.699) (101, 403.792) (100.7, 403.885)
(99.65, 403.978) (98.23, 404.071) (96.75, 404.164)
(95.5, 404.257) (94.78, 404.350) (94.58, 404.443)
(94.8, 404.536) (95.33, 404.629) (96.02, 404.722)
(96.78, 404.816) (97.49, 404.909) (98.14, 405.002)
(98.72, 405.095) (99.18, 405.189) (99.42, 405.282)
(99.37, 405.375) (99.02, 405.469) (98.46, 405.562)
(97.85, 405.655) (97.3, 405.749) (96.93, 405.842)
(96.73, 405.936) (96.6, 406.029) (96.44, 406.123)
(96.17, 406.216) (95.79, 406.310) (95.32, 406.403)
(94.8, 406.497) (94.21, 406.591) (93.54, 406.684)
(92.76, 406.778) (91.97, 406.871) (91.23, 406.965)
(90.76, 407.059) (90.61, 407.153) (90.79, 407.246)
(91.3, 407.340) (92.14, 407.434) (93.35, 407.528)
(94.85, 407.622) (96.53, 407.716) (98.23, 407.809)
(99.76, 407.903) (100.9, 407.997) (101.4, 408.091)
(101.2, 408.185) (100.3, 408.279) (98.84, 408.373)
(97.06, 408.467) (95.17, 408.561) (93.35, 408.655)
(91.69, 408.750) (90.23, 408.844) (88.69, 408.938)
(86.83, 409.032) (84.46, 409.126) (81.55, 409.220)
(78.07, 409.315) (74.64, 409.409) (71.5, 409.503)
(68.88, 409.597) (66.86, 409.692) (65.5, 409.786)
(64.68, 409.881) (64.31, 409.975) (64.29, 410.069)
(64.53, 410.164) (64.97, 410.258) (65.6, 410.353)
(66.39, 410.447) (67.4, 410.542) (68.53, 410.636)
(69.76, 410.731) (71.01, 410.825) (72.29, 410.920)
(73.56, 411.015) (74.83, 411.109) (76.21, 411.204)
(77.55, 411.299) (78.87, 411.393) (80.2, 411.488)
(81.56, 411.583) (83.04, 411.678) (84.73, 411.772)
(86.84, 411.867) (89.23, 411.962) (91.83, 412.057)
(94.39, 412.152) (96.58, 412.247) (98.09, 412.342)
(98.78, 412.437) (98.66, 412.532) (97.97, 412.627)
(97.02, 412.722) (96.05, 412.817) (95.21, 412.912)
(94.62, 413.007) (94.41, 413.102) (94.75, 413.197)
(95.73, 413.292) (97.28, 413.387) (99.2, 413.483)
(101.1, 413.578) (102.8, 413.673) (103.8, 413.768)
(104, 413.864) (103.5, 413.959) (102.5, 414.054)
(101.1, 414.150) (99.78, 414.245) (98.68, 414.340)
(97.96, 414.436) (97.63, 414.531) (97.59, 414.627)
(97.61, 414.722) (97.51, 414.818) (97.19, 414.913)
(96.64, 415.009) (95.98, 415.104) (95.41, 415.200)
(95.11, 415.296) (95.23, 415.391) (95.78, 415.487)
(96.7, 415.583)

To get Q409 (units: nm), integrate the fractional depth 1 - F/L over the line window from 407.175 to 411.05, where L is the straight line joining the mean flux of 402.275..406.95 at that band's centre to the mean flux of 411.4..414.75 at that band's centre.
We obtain 0.565 nm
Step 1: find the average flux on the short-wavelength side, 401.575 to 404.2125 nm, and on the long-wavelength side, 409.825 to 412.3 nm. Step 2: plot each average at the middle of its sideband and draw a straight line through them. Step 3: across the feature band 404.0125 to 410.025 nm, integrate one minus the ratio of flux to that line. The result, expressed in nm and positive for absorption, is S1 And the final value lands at -0.32 nm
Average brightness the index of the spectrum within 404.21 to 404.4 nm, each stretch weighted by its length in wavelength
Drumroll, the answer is 95.3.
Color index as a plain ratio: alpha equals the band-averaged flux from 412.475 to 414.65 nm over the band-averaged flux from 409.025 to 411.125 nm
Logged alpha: 1.40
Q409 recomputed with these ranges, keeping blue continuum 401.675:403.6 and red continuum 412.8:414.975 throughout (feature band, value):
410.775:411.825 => 0.22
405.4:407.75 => 0.09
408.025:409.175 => 0.05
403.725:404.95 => 0.02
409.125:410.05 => 0.26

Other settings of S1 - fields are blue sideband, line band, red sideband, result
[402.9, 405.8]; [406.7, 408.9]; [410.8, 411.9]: -0.17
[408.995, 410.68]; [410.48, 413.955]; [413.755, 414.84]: -0.09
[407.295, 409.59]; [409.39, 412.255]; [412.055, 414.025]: 0.61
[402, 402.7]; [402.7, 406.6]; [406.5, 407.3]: -0.05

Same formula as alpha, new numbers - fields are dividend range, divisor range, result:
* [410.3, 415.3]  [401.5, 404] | 0.91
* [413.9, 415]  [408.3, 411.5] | 1.30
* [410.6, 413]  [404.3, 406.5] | 0.88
